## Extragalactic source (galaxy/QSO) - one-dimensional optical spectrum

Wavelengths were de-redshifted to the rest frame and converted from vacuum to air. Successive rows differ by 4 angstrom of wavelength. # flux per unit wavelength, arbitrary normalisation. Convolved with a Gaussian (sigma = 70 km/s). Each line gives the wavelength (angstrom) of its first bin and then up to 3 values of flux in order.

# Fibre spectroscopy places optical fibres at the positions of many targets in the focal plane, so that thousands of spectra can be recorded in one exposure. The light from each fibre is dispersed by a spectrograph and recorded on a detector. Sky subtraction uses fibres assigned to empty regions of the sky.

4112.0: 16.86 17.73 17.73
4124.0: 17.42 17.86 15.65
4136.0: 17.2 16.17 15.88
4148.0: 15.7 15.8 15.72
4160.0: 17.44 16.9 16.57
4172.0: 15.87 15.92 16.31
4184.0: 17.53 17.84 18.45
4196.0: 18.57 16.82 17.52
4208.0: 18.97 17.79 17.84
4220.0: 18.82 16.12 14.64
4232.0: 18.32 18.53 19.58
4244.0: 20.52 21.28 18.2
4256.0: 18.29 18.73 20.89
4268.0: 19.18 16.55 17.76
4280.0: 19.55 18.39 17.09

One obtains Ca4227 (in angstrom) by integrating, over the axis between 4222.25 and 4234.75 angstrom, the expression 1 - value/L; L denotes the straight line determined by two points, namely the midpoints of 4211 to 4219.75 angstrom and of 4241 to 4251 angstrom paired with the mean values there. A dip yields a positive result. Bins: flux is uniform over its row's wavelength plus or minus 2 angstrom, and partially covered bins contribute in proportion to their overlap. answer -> 1.7 angstrom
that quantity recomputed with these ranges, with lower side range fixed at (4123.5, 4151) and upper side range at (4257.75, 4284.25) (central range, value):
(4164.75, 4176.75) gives 0.58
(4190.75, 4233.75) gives 0.32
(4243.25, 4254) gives -0.93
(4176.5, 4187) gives 0.22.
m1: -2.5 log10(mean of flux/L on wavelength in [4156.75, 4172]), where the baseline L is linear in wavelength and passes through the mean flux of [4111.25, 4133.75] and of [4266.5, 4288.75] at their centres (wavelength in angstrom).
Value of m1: 0.048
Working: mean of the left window 17.2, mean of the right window 18.1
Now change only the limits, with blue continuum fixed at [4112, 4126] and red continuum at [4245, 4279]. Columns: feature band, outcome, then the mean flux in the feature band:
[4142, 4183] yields 0.11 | 16.2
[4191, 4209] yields 0.02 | 18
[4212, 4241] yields 0.06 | 17.6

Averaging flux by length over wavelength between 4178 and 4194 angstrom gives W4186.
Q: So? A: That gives 17.5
